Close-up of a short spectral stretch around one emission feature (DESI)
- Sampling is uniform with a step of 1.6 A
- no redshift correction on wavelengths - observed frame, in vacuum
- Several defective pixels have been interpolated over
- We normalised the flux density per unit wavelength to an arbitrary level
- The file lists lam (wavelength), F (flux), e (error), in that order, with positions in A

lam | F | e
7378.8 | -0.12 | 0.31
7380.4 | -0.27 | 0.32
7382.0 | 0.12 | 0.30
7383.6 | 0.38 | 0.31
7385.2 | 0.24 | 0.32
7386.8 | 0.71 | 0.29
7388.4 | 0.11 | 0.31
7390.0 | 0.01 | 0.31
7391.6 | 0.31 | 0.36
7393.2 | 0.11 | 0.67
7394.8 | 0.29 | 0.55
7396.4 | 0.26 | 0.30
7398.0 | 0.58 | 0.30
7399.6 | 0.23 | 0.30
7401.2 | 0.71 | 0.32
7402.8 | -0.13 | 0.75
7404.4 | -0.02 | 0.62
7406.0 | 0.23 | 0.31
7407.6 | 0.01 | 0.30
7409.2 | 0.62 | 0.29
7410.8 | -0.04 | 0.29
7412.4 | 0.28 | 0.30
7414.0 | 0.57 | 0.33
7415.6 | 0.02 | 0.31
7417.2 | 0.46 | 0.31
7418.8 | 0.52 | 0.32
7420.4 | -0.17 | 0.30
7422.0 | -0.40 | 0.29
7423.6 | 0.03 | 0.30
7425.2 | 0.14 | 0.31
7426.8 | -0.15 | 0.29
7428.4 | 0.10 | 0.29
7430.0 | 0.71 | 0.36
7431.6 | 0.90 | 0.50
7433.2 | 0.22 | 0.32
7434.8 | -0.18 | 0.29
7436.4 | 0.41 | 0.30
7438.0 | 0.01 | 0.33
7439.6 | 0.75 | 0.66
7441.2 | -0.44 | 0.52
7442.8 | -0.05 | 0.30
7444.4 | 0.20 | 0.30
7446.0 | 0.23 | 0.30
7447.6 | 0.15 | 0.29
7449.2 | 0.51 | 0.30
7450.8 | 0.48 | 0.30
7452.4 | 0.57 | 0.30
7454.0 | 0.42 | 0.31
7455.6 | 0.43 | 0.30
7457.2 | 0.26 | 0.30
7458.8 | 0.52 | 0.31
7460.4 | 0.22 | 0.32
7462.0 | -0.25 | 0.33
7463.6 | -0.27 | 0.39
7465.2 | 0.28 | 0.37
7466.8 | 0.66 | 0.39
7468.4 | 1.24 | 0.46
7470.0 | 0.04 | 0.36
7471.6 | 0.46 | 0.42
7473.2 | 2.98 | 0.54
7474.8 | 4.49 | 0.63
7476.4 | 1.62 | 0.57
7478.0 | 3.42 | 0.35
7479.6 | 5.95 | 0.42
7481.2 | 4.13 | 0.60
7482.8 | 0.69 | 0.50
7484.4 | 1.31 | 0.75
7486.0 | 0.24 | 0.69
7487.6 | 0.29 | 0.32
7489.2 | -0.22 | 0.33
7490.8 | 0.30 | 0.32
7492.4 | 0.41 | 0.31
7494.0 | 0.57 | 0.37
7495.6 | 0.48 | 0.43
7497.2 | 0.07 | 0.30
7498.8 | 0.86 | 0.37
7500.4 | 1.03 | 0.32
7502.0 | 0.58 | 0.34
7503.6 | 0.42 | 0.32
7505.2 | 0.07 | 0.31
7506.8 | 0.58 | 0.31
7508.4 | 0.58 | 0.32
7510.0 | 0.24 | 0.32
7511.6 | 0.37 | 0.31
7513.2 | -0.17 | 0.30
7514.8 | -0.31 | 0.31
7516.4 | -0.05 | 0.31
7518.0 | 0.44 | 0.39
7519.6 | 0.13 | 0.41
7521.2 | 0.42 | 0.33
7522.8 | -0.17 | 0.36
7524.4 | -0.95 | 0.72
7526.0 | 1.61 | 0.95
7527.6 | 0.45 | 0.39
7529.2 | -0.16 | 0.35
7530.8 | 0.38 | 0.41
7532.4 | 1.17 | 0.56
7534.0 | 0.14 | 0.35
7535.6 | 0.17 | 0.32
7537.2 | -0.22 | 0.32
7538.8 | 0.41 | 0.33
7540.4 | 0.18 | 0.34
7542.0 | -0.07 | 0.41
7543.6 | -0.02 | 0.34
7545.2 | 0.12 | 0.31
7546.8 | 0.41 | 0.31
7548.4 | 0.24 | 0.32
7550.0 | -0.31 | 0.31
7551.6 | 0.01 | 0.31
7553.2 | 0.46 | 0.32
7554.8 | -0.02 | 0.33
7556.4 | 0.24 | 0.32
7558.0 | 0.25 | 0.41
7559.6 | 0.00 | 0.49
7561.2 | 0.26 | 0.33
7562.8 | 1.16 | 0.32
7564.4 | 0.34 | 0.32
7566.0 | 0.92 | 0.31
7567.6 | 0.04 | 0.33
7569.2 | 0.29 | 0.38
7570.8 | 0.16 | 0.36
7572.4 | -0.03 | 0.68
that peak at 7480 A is [O II]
